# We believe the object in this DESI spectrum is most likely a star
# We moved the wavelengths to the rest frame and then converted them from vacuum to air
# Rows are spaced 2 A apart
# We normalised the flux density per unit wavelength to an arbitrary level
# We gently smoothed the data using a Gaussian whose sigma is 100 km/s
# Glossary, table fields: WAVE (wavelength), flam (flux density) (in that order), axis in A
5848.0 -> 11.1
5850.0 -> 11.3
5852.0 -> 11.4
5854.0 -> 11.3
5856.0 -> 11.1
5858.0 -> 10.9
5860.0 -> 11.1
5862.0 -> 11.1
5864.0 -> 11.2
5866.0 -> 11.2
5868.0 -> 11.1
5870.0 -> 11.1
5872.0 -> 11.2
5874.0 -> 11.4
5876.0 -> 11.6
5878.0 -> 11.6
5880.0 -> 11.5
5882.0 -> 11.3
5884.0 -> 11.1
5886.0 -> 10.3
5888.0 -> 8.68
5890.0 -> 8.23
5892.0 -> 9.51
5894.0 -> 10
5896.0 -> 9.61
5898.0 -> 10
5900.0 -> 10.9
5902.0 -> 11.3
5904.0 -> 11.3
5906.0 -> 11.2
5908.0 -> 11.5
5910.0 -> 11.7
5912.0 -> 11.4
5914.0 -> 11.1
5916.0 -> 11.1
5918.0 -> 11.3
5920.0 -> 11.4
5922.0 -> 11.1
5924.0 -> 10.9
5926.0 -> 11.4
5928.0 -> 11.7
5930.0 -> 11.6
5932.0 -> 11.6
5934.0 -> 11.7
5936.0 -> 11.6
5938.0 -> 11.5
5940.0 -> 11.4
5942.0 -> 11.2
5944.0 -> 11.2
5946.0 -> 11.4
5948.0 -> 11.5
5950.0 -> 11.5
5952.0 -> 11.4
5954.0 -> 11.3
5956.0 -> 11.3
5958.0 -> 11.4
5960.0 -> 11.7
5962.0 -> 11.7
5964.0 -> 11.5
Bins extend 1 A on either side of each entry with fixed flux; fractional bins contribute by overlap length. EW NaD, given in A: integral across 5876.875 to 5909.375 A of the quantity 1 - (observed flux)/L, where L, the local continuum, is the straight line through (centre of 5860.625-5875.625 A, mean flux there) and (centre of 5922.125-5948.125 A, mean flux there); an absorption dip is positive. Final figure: 2.2 A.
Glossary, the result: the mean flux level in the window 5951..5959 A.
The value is 11.4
